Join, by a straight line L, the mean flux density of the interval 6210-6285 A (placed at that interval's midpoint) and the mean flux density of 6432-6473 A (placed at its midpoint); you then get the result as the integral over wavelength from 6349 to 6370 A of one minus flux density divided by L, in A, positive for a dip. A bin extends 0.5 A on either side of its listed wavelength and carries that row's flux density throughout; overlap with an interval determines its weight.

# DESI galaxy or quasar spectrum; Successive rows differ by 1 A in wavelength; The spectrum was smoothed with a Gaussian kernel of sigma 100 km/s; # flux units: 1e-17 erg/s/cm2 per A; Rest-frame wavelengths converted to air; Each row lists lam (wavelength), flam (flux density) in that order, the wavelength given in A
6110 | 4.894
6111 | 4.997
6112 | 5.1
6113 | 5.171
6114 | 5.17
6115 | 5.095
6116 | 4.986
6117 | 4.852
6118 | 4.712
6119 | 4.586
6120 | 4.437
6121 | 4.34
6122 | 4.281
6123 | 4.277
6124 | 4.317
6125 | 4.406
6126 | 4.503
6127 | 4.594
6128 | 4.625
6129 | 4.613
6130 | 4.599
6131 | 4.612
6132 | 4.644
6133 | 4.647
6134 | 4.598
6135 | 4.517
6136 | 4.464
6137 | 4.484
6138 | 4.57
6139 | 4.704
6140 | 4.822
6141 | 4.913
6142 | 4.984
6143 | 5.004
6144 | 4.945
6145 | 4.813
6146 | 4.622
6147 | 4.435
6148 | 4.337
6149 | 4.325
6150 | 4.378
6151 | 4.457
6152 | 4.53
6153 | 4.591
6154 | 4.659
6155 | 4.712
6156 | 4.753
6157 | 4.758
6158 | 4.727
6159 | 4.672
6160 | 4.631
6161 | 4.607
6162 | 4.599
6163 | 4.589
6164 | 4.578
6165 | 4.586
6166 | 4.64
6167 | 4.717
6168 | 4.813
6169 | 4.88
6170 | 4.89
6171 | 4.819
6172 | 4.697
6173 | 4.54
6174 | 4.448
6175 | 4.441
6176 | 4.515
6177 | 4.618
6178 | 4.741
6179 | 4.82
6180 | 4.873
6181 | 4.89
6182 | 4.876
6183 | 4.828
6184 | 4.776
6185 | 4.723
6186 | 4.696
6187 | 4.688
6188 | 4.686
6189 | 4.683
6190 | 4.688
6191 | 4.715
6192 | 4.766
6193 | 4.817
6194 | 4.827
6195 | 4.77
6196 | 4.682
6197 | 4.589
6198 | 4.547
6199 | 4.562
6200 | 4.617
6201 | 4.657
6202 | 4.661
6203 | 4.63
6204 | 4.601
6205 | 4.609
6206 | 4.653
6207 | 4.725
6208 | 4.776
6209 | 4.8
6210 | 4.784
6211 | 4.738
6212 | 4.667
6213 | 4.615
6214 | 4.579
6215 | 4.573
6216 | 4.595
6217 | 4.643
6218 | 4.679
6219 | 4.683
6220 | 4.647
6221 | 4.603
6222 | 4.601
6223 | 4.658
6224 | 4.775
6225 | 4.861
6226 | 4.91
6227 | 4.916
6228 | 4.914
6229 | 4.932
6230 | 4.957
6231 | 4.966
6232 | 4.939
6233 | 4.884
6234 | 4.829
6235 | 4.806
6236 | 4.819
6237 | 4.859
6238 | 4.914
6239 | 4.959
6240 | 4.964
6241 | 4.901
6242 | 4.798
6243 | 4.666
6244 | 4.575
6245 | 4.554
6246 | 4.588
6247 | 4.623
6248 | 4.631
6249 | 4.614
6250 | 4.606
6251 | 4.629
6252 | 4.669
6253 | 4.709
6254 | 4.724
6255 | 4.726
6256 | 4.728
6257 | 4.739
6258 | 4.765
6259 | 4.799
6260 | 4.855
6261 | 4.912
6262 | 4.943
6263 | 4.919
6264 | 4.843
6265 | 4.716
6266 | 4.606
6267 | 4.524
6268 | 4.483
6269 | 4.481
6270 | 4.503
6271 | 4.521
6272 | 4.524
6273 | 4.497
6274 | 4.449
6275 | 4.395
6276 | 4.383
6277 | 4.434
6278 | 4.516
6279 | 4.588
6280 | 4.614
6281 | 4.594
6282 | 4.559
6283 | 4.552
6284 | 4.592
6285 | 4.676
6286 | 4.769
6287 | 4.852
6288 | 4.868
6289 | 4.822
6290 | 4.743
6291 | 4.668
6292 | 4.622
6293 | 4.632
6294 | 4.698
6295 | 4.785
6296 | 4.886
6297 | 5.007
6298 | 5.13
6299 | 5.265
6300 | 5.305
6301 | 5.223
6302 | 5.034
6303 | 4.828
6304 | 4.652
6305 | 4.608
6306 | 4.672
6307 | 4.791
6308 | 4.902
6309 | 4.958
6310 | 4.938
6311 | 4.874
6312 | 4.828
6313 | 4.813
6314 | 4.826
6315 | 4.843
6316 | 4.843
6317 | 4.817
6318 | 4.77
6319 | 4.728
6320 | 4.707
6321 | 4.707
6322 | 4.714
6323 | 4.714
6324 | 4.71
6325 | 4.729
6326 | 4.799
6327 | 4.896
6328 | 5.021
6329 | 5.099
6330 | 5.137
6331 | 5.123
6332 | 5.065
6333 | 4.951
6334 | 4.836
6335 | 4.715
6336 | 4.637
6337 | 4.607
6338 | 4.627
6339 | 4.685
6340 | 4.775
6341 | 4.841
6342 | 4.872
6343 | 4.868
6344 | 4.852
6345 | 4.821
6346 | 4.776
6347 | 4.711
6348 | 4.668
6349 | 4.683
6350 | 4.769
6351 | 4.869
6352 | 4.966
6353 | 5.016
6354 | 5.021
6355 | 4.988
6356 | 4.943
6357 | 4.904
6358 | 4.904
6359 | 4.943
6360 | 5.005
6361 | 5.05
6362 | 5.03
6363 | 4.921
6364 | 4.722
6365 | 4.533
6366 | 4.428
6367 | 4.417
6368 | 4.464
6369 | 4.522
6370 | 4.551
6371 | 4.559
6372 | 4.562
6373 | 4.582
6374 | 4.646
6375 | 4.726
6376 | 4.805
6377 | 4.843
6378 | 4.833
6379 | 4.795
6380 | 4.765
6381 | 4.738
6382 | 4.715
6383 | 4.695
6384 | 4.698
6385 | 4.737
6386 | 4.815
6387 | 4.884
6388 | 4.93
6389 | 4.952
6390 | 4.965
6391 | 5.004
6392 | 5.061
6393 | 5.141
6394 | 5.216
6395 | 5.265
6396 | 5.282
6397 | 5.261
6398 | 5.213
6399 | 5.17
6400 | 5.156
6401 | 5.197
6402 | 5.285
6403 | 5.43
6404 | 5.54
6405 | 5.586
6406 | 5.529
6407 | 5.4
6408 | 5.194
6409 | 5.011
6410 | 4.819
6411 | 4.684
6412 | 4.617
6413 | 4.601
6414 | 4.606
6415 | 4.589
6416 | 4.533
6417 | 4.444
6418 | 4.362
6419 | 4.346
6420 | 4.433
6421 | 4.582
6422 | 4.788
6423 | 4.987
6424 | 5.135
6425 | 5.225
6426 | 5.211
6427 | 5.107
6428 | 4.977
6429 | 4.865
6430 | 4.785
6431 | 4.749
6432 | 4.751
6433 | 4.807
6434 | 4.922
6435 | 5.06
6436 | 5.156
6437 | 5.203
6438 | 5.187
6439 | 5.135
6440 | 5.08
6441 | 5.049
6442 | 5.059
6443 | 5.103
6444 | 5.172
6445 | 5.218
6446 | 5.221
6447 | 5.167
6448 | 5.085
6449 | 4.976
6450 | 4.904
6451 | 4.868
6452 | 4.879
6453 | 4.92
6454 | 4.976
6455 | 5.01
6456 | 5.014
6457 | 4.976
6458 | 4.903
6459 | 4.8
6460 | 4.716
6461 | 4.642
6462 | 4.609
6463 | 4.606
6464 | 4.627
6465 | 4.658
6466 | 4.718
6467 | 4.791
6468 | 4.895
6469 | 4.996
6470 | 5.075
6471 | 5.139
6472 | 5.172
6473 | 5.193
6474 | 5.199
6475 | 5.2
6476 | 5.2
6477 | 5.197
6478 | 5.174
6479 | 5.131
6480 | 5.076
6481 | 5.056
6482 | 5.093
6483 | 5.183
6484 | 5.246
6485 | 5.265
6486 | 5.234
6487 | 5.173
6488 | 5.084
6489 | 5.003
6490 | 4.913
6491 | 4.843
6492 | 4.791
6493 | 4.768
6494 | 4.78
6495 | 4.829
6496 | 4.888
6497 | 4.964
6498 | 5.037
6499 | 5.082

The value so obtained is 0.1 A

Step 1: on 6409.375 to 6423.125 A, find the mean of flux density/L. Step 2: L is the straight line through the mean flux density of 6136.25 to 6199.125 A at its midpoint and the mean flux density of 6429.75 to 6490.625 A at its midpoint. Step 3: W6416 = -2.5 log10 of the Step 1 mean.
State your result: 0.08 mag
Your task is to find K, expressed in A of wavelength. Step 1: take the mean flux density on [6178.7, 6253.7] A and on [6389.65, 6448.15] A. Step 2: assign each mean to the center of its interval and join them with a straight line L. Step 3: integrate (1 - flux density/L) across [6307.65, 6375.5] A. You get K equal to 1.4 A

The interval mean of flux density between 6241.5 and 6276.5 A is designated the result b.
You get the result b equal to 4.65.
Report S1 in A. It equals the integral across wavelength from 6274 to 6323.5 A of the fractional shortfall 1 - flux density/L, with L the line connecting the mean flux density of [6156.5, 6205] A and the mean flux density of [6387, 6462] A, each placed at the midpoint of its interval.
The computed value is 0.7 A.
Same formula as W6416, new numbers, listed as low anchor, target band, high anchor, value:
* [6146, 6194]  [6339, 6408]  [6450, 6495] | -0.01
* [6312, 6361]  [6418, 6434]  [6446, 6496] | 0.02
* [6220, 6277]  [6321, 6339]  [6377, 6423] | 0.00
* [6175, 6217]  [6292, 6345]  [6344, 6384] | -0.02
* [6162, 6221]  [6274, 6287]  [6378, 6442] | 0.05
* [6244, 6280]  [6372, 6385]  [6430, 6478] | 0.03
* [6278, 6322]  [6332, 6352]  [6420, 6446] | 0.02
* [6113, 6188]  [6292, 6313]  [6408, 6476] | -0.02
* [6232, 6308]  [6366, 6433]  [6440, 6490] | 0.01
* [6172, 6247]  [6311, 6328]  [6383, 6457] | 0.02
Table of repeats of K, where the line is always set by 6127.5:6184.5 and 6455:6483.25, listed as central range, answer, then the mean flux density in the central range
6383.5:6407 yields -1.23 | 5.15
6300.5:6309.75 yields -0.09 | 4.85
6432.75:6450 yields -0.54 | 5.09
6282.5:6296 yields 0.20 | 4.72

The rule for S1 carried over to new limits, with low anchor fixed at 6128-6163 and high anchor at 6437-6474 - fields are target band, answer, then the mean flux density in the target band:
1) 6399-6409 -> -0.9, 5.34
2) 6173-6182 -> 0.0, 4.67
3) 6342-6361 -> -0.1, 4.88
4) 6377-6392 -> 0.2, 4.83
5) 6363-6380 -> 0.8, 4.64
